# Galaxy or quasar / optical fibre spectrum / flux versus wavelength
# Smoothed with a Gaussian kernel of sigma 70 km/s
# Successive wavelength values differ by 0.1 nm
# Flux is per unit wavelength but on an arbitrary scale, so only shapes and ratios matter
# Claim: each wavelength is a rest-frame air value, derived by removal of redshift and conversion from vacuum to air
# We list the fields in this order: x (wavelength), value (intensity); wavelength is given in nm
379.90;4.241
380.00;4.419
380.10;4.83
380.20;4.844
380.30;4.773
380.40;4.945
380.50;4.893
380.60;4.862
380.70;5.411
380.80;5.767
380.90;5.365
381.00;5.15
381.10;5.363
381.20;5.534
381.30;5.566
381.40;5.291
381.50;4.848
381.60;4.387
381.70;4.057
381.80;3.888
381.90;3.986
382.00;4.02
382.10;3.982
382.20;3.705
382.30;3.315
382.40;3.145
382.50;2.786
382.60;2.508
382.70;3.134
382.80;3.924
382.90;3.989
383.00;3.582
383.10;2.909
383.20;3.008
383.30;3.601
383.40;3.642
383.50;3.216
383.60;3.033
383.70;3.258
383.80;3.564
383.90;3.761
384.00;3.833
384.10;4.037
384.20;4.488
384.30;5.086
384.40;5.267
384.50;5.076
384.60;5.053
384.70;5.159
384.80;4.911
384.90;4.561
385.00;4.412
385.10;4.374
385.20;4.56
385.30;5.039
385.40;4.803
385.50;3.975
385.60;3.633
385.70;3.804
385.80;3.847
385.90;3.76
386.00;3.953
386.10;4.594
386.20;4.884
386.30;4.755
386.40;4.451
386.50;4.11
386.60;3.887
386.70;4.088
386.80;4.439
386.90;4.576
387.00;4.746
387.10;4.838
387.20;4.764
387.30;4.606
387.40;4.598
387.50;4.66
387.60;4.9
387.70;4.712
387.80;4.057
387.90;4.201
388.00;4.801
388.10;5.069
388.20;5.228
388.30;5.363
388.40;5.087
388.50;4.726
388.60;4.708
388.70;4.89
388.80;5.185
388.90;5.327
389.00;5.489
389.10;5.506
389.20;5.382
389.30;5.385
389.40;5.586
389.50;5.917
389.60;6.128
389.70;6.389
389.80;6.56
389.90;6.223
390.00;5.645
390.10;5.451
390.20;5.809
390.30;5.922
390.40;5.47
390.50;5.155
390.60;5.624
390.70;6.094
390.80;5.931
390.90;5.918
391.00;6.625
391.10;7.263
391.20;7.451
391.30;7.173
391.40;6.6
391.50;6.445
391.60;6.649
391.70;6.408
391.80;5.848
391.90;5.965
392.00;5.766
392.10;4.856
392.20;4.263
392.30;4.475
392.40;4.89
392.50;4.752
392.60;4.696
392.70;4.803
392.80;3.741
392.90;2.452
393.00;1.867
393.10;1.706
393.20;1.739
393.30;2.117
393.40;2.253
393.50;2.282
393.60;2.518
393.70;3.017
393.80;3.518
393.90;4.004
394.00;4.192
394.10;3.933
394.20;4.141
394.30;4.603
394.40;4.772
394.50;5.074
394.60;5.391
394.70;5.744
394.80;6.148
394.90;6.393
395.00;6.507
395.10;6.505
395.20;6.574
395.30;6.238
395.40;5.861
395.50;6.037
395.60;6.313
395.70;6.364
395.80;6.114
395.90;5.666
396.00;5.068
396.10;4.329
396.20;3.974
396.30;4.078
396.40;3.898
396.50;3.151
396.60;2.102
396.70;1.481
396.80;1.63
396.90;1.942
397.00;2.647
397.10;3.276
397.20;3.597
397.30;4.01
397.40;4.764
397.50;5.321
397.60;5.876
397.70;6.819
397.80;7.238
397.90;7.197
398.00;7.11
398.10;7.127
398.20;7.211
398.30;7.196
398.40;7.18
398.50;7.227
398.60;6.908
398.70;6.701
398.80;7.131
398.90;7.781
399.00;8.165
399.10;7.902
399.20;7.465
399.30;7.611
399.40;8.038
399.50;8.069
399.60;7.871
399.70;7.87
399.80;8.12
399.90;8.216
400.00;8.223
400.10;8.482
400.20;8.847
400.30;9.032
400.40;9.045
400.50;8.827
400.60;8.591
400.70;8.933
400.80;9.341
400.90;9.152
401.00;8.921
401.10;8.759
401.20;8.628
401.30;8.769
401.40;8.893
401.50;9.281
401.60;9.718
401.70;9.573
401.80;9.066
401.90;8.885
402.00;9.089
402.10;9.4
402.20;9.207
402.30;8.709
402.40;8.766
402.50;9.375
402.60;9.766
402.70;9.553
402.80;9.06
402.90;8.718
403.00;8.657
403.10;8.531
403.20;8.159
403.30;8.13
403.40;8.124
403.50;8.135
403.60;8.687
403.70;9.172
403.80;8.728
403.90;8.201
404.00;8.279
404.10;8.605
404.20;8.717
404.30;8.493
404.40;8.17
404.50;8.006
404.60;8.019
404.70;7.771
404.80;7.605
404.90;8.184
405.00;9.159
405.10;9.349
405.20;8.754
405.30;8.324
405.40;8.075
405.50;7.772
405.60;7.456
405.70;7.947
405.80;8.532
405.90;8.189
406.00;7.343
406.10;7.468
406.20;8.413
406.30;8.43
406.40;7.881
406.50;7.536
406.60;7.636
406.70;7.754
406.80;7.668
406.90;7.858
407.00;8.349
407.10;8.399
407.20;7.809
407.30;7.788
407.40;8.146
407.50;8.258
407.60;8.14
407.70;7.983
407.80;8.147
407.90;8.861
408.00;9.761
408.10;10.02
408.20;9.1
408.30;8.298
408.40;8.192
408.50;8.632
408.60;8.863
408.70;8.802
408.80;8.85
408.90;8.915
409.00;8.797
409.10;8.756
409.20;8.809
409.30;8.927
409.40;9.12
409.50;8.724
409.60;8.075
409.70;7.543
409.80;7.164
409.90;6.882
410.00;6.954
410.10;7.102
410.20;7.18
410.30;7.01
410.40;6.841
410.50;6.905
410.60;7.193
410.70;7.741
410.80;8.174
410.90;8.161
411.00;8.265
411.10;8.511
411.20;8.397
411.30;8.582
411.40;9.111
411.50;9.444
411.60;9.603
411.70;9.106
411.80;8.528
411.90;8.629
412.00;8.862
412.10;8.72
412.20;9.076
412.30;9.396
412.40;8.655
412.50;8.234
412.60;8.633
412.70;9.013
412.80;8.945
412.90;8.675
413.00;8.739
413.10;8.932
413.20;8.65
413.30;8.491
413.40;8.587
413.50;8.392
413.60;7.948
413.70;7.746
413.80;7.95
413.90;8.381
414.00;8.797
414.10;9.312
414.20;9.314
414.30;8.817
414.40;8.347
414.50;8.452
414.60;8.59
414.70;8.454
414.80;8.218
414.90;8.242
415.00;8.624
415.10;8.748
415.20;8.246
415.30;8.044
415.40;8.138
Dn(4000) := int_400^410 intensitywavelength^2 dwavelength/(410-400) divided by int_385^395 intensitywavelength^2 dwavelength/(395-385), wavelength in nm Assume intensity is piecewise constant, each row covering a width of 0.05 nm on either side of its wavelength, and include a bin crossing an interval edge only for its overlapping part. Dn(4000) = 1.9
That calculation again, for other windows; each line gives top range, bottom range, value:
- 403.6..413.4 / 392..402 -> 1.47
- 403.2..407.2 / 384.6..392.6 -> 1.72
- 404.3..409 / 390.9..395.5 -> 1.82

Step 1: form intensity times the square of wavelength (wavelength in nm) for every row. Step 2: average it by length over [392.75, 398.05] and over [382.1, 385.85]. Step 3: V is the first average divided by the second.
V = 1.18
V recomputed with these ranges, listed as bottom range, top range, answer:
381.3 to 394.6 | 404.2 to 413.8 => 2.02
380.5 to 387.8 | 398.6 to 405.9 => 2.17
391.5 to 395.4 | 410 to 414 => 2.02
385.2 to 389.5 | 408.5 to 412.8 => 2.00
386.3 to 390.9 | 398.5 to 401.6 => 1.71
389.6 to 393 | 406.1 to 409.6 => 1.63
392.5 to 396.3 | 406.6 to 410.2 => 1.97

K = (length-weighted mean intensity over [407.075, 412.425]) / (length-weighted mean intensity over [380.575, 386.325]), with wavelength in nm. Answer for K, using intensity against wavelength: 1.98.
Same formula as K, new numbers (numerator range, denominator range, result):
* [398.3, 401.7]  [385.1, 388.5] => 1.84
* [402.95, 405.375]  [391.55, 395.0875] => 1.93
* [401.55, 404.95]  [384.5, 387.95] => 1.94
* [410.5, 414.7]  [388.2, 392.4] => 1.49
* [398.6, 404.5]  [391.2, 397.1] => 1.89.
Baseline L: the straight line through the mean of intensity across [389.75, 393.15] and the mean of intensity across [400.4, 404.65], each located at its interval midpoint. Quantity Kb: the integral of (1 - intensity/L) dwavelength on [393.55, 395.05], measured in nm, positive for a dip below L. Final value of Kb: 0.39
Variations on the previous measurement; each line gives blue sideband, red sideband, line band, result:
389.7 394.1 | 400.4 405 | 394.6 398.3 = 0.76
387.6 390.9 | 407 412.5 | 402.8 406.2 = -0.31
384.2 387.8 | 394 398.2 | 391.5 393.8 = 0.40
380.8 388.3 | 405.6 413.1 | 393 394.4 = 0.65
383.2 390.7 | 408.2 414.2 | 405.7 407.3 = -0.05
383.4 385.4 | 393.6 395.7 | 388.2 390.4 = -0.36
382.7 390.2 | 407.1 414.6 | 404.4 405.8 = -0.12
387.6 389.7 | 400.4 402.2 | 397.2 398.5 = 0.27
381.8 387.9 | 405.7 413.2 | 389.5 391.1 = -0.29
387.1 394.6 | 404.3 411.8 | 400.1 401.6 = -0.46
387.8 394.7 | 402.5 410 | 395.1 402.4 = -0.18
